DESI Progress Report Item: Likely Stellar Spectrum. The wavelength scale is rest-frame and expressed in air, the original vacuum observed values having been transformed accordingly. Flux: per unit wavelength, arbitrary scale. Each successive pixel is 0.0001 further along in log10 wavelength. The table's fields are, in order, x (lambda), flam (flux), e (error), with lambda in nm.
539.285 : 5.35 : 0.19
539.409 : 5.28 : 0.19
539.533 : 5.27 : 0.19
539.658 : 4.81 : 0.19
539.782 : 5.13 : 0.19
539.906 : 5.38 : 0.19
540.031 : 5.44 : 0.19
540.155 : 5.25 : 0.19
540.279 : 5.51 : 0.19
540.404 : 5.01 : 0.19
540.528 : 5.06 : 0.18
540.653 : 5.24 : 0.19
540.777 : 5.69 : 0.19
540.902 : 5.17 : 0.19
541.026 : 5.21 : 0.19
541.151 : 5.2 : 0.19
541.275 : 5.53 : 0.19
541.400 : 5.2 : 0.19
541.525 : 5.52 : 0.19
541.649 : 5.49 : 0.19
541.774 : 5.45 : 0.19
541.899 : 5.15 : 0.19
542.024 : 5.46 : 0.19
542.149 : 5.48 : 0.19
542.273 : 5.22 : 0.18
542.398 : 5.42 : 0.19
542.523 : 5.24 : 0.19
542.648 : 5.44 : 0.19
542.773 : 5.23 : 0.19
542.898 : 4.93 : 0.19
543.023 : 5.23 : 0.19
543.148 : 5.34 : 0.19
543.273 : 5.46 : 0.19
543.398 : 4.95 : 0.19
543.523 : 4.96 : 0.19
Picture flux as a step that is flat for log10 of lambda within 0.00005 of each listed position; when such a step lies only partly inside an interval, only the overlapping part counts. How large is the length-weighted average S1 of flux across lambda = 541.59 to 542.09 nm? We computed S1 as 5.38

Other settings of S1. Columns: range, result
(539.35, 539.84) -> 5.12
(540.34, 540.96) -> 5.23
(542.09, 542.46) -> 5.38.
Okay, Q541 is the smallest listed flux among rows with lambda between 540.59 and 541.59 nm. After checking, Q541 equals 5.17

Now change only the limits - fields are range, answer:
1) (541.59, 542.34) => 5.15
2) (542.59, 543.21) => 4.93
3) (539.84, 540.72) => 5.01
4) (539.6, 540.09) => 4.81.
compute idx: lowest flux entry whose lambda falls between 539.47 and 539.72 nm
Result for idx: 4.81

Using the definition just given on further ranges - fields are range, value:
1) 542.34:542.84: 5.23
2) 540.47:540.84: 5.06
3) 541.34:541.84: 5.2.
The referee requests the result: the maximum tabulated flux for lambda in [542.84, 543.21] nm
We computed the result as 5.34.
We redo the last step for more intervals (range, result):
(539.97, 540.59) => 5.51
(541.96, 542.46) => 5.48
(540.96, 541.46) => 5.53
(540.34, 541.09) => 5.69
